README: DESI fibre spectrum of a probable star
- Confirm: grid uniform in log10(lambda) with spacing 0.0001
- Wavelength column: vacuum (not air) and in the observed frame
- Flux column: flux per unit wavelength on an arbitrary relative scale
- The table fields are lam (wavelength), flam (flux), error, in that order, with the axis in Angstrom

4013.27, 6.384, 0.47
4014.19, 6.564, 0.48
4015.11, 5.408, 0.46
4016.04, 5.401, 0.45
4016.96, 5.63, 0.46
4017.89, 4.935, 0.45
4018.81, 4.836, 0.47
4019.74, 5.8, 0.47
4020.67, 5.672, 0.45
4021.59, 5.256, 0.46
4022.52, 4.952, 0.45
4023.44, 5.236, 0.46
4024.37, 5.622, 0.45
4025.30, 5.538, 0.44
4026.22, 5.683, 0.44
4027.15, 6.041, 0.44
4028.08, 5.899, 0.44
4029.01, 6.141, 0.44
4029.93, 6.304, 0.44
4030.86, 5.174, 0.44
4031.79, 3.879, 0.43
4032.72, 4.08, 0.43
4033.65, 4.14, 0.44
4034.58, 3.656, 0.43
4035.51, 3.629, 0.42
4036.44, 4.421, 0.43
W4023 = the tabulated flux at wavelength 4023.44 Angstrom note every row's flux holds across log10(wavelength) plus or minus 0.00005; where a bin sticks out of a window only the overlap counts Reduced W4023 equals 5.236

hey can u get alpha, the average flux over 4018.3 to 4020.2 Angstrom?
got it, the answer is 5.31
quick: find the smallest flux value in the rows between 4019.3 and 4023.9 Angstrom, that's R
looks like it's 4.952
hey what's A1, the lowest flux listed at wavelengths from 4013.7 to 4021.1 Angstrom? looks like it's 4.836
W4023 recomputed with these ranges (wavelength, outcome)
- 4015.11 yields 5.408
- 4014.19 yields 6.564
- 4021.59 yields 5.256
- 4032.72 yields 4.08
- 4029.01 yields 6.141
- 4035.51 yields 3.629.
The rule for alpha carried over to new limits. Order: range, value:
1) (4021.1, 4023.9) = 5.17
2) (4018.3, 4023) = 5.3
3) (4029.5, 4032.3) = 5.08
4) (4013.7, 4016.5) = 5.81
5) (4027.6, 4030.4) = 6.11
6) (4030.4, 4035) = 4.18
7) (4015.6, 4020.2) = 5.32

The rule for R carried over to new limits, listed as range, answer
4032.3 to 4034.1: 4.08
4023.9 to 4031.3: 5.174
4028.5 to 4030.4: 6.141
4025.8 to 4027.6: 5.683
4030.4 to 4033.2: 3.879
